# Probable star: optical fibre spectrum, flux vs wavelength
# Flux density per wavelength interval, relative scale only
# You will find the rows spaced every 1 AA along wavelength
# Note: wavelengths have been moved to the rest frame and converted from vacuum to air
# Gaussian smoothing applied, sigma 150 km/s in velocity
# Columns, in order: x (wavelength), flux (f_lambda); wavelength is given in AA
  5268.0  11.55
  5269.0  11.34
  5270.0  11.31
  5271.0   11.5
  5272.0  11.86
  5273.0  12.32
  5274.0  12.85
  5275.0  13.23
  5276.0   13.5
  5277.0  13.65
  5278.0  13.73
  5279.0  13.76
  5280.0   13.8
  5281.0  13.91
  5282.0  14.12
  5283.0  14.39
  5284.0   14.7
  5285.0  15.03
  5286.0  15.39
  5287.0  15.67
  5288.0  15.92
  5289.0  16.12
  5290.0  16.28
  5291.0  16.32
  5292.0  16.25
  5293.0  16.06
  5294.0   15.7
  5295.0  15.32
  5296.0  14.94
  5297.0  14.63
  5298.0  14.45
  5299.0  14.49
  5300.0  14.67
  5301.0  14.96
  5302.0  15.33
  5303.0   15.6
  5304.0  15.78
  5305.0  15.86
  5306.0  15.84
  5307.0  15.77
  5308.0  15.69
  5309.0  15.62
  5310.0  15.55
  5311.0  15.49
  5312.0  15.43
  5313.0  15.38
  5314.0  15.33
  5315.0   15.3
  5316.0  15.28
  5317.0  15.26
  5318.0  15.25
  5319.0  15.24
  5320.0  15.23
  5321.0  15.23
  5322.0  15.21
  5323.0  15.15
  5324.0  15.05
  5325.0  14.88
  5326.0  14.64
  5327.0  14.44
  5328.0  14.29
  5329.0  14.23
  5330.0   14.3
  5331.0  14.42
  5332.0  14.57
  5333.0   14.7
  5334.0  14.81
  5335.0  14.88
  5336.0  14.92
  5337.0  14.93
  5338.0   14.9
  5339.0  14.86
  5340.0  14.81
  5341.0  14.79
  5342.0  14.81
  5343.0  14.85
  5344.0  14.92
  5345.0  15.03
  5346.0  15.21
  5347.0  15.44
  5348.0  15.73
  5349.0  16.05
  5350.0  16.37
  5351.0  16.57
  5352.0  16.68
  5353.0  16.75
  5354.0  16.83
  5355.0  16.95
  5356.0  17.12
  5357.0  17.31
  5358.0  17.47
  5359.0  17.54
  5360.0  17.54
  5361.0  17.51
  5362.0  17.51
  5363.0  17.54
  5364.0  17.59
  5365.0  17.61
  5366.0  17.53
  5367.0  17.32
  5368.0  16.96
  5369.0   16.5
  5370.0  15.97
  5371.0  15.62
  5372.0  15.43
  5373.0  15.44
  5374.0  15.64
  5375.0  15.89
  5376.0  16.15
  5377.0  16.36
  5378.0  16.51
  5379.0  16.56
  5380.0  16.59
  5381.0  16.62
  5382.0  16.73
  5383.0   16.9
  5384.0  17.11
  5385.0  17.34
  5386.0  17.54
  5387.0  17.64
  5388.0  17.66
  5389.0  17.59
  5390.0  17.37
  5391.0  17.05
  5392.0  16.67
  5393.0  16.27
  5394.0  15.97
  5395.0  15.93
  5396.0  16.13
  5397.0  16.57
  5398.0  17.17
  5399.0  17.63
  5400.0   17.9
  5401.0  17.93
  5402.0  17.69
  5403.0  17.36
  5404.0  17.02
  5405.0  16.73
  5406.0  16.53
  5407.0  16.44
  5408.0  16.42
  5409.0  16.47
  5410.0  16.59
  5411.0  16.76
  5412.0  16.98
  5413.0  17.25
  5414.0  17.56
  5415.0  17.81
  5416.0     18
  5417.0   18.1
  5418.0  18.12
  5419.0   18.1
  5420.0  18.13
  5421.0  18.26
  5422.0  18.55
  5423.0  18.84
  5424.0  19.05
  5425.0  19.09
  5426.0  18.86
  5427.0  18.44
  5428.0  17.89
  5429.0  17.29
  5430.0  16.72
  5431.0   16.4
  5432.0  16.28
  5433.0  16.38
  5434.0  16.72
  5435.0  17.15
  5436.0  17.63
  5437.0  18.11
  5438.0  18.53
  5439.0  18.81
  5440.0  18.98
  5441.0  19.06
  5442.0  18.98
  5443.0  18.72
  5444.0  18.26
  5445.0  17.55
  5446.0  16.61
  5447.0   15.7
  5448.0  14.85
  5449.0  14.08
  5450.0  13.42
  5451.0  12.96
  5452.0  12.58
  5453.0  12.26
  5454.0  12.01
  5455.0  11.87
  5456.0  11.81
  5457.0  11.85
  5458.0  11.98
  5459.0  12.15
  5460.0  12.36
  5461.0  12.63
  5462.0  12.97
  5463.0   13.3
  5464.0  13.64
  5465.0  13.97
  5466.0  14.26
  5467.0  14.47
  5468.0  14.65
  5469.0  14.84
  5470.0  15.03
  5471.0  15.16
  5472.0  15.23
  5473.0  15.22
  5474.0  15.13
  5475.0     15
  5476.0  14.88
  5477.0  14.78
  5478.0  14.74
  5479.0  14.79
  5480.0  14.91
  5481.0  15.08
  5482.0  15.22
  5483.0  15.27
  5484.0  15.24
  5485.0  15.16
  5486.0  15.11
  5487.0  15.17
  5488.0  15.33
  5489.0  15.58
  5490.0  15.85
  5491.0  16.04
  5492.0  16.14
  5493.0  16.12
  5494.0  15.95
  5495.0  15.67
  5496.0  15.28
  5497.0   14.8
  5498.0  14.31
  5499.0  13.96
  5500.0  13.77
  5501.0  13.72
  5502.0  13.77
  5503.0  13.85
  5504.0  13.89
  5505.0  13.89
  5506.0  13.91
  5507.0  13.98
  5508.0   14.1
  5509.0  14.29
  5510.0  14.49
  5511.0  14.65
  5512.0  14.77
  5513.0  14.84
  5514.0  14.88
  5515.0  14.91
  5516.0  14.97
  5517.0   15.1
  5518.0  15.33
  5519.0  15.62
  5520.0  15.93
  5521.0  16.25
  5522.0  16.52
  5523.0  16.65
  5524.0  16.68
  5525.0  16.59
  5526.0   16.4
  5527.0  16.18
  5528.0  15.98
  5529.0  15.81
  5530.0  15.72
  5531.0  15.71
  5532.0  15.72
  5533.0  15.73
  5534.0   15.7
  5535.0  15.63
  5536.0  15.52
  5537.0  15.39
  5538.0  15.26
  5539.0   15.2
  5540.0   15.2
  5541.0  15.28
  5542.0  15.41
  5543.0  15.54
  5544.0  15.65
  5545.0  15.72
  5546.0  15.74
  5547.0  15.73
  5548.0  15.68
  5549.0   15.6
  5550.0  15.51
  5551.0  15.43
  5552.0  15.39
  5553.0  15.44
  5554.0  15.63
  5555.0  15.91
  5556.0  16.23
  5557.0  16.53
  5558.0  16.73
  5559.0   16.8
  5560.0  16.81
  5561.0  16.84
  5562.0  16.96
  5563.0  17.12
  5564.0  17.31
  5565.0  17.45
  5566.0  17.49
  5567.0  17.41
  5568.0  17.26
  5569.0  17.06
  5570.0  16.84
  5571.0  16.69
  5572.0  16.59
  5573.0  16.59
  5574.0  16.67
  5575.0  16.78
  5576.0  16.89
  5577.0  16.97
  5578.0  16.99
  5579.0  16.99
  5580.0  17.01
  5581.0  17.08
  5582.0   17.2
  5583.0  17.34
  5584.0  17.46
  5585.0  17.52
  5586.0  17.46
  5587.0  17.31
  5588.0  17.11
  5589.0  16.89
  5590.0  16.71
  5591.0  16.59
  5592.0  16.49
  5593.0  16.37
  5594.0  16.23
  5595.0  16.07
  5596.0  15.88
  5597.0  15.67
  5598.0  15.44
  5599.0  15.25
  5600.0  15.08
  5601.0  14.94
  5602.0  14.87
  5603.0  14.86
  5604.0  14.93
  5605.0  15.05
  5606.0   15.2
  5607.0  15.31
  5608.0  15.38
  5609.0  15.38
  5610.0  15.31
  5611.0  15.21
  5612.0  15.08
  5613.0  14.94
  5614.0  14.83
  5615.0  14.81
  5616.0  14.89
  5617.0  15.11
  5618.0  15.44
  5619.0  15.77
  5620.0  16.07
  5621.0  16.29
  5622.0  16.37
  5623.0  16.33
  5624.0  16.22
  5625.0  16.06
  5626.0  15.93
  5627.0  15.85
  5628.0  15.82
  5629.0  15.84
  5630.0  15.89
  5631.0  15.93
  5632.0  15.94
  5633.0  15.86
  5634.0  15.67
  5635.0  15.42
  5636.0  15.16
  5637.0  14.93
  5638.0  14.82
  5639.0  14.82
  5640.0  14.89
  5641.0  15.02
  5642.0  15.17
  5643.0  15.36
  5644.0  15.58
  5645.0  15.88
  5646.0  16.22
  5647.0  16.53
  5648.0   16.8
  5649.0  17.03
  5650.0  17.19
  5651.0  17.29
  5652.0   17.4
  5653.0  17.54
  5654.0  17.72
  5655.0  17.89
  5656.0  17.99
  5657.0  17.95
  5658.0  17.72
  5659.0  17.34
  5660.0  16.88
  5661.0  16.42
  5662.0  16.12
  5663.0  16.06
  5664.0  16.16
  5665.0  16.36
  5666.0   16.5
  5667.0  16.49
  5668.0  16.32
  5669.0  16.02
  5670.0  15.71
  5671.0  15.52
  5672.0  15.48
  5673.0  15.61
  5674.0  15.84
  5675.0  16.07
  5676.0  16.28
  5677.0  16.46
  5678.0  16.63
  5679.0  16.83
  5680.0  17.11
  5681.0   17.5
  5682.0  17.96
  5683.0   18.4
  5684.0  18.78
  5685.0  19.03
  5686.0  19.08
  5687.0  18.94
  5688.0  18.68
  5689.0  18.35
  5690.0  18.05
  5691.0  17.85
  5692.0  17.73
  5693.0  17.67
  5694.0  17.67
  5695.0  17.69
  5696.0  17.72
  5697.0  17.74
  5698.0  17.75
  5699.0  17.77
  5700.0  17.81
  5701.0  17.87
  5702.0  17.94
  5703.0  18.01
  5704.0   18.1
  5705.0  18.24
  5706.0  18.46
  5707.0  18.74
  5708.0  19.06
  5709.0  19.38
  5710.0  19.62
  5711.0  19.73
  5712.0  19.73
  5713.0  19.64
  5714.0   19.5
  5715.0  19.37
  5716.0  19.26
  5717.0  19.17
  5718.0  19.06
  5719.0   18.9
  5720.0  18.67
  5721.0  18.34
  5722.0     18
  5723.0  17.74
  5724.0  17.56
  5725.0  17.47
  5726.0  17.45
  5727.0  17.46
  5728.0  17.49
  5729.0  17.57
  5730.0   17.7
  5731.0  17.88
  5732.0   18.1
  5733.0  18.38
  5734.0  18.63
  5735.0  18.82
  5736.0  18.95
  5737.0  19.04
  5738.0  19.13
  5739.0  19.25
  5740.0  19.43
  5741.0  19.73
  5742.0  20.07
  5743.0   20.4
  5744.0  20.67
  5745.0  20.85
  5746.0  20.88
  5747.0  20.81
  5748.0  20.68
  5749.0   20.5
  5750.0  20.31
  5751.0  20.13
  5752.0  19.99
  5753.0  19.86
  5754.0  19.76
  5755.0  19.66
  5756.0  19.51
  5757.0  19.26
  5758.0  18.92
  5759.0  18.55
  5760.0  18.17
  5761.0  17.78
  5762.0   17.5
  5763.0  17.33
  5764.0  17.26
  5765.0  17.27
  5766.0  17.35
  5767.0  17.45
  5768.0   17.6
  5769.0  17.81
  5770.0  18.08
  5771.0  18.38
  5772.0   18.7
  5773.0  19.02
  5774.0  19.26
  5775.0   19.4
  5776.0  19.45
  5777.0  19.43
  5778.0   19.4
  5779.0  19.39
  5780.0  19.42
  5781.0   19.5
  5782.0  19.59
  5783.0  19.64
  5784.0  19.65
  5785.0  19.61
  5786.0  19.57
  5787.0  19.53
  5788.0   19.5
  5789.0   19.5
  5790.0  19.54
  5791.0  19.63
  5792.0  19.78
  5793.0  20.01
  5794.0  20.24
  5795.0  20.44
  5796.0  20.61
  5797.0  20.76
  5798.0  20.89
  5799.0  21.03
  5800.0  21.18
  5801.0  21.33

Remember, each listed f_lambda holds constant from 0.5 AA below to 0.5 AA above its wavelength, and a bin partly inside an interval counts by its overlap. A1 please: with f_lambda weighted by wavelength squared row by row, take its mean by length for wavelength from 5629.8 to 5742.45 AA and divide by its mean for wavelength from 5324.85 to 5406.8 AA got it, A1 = 1.21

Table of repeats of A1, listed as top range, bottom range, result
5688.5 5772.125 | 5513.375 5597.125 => 1.22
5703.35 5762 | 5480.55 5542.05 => 1.35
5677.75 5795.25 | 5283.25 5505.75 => 1.34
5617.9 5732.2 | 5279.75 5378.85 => 1.25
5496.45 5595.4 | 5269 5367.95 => 1.13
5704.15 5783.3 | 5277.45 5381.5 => 1.41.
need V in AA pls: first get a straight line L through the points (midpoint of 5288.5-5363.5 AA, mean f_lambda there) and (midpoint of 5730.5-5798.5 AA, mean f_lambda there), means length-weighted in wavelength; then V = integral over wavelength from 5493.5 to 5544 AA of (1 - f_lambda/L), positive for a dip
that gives 5.9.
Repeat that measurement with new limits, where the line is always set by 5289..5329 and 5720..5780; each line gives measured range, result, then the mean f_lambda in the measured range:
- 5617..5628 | 1.13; 16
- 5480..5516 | 4.25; 14.8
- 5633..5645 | 1.82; 15.2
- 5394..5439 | -3.54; 17.4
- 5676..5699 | 0.60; 17.9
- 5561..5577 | 0.35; 17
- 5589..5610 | 2.41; 15.6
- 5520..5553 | 2.62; 15.8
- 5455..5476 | 3.55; 13.8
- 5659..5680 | 2.25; 16.2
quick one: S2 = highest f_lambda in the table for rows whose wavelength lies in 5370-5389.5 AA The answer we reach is 17.66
